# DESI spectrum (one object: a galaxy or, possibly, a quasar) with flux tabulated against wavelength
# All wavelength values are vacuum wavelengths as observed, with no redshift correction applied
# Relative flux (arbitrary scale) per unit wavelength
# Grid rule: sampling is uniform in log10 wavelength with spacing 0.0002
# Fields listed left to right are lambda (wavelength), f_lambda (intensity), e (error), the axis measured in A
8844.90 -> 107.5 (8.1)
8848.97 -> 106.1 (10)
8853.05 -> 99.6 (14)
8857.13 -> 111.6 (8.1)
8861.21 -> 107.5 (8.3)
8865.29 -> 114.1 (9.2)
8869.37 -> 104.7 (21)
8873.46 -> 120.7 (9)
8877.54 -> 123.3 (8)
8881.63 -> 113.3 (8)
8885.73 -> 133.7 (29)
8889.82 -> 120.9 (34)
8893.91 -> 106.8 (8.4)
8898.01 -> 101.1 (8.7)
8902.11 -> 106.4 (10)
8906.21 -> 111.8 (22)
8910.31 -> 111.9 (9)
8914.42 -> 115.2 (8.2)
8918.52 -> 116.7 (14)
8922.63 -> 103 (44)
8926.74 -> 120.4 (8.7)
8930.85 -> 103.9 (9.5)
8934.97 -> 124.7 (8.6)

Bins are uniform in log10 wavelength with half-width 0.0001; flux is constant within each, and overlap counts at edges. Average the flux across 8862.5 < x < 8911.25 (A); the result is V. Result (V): 114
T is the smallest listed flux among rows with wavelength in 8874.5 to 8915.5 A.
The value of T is 101.1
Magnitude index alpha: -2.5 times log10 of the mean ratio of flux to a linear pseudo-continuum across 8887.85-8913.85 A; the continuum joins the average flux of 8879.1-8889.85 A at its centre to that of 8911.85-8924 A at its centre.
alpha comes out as 0.07 mag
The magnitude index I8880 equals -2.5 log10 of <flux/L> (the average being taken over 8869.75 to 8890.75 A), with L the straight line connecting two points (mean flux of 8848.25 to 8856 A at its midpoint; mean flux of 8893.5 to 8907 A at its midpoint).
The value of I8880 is -0.16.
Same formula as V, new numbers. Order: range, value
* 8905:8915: 113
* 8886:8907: 111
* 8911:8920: 115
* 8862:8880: 115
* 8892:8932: 110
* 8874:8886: 122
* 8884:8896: 120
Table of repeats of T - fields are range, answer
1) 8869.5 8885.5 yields 113.3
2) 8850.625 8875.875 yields 99.6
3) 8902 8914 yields 106.4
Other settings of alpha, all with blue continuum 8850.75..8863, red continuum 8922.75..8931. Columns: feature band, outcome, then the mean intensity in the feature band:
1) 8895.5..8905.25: 0.05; 105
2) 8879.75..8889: -0.14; 123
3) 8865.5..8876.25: -0.06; 114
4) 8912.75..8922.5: -0.02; 113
